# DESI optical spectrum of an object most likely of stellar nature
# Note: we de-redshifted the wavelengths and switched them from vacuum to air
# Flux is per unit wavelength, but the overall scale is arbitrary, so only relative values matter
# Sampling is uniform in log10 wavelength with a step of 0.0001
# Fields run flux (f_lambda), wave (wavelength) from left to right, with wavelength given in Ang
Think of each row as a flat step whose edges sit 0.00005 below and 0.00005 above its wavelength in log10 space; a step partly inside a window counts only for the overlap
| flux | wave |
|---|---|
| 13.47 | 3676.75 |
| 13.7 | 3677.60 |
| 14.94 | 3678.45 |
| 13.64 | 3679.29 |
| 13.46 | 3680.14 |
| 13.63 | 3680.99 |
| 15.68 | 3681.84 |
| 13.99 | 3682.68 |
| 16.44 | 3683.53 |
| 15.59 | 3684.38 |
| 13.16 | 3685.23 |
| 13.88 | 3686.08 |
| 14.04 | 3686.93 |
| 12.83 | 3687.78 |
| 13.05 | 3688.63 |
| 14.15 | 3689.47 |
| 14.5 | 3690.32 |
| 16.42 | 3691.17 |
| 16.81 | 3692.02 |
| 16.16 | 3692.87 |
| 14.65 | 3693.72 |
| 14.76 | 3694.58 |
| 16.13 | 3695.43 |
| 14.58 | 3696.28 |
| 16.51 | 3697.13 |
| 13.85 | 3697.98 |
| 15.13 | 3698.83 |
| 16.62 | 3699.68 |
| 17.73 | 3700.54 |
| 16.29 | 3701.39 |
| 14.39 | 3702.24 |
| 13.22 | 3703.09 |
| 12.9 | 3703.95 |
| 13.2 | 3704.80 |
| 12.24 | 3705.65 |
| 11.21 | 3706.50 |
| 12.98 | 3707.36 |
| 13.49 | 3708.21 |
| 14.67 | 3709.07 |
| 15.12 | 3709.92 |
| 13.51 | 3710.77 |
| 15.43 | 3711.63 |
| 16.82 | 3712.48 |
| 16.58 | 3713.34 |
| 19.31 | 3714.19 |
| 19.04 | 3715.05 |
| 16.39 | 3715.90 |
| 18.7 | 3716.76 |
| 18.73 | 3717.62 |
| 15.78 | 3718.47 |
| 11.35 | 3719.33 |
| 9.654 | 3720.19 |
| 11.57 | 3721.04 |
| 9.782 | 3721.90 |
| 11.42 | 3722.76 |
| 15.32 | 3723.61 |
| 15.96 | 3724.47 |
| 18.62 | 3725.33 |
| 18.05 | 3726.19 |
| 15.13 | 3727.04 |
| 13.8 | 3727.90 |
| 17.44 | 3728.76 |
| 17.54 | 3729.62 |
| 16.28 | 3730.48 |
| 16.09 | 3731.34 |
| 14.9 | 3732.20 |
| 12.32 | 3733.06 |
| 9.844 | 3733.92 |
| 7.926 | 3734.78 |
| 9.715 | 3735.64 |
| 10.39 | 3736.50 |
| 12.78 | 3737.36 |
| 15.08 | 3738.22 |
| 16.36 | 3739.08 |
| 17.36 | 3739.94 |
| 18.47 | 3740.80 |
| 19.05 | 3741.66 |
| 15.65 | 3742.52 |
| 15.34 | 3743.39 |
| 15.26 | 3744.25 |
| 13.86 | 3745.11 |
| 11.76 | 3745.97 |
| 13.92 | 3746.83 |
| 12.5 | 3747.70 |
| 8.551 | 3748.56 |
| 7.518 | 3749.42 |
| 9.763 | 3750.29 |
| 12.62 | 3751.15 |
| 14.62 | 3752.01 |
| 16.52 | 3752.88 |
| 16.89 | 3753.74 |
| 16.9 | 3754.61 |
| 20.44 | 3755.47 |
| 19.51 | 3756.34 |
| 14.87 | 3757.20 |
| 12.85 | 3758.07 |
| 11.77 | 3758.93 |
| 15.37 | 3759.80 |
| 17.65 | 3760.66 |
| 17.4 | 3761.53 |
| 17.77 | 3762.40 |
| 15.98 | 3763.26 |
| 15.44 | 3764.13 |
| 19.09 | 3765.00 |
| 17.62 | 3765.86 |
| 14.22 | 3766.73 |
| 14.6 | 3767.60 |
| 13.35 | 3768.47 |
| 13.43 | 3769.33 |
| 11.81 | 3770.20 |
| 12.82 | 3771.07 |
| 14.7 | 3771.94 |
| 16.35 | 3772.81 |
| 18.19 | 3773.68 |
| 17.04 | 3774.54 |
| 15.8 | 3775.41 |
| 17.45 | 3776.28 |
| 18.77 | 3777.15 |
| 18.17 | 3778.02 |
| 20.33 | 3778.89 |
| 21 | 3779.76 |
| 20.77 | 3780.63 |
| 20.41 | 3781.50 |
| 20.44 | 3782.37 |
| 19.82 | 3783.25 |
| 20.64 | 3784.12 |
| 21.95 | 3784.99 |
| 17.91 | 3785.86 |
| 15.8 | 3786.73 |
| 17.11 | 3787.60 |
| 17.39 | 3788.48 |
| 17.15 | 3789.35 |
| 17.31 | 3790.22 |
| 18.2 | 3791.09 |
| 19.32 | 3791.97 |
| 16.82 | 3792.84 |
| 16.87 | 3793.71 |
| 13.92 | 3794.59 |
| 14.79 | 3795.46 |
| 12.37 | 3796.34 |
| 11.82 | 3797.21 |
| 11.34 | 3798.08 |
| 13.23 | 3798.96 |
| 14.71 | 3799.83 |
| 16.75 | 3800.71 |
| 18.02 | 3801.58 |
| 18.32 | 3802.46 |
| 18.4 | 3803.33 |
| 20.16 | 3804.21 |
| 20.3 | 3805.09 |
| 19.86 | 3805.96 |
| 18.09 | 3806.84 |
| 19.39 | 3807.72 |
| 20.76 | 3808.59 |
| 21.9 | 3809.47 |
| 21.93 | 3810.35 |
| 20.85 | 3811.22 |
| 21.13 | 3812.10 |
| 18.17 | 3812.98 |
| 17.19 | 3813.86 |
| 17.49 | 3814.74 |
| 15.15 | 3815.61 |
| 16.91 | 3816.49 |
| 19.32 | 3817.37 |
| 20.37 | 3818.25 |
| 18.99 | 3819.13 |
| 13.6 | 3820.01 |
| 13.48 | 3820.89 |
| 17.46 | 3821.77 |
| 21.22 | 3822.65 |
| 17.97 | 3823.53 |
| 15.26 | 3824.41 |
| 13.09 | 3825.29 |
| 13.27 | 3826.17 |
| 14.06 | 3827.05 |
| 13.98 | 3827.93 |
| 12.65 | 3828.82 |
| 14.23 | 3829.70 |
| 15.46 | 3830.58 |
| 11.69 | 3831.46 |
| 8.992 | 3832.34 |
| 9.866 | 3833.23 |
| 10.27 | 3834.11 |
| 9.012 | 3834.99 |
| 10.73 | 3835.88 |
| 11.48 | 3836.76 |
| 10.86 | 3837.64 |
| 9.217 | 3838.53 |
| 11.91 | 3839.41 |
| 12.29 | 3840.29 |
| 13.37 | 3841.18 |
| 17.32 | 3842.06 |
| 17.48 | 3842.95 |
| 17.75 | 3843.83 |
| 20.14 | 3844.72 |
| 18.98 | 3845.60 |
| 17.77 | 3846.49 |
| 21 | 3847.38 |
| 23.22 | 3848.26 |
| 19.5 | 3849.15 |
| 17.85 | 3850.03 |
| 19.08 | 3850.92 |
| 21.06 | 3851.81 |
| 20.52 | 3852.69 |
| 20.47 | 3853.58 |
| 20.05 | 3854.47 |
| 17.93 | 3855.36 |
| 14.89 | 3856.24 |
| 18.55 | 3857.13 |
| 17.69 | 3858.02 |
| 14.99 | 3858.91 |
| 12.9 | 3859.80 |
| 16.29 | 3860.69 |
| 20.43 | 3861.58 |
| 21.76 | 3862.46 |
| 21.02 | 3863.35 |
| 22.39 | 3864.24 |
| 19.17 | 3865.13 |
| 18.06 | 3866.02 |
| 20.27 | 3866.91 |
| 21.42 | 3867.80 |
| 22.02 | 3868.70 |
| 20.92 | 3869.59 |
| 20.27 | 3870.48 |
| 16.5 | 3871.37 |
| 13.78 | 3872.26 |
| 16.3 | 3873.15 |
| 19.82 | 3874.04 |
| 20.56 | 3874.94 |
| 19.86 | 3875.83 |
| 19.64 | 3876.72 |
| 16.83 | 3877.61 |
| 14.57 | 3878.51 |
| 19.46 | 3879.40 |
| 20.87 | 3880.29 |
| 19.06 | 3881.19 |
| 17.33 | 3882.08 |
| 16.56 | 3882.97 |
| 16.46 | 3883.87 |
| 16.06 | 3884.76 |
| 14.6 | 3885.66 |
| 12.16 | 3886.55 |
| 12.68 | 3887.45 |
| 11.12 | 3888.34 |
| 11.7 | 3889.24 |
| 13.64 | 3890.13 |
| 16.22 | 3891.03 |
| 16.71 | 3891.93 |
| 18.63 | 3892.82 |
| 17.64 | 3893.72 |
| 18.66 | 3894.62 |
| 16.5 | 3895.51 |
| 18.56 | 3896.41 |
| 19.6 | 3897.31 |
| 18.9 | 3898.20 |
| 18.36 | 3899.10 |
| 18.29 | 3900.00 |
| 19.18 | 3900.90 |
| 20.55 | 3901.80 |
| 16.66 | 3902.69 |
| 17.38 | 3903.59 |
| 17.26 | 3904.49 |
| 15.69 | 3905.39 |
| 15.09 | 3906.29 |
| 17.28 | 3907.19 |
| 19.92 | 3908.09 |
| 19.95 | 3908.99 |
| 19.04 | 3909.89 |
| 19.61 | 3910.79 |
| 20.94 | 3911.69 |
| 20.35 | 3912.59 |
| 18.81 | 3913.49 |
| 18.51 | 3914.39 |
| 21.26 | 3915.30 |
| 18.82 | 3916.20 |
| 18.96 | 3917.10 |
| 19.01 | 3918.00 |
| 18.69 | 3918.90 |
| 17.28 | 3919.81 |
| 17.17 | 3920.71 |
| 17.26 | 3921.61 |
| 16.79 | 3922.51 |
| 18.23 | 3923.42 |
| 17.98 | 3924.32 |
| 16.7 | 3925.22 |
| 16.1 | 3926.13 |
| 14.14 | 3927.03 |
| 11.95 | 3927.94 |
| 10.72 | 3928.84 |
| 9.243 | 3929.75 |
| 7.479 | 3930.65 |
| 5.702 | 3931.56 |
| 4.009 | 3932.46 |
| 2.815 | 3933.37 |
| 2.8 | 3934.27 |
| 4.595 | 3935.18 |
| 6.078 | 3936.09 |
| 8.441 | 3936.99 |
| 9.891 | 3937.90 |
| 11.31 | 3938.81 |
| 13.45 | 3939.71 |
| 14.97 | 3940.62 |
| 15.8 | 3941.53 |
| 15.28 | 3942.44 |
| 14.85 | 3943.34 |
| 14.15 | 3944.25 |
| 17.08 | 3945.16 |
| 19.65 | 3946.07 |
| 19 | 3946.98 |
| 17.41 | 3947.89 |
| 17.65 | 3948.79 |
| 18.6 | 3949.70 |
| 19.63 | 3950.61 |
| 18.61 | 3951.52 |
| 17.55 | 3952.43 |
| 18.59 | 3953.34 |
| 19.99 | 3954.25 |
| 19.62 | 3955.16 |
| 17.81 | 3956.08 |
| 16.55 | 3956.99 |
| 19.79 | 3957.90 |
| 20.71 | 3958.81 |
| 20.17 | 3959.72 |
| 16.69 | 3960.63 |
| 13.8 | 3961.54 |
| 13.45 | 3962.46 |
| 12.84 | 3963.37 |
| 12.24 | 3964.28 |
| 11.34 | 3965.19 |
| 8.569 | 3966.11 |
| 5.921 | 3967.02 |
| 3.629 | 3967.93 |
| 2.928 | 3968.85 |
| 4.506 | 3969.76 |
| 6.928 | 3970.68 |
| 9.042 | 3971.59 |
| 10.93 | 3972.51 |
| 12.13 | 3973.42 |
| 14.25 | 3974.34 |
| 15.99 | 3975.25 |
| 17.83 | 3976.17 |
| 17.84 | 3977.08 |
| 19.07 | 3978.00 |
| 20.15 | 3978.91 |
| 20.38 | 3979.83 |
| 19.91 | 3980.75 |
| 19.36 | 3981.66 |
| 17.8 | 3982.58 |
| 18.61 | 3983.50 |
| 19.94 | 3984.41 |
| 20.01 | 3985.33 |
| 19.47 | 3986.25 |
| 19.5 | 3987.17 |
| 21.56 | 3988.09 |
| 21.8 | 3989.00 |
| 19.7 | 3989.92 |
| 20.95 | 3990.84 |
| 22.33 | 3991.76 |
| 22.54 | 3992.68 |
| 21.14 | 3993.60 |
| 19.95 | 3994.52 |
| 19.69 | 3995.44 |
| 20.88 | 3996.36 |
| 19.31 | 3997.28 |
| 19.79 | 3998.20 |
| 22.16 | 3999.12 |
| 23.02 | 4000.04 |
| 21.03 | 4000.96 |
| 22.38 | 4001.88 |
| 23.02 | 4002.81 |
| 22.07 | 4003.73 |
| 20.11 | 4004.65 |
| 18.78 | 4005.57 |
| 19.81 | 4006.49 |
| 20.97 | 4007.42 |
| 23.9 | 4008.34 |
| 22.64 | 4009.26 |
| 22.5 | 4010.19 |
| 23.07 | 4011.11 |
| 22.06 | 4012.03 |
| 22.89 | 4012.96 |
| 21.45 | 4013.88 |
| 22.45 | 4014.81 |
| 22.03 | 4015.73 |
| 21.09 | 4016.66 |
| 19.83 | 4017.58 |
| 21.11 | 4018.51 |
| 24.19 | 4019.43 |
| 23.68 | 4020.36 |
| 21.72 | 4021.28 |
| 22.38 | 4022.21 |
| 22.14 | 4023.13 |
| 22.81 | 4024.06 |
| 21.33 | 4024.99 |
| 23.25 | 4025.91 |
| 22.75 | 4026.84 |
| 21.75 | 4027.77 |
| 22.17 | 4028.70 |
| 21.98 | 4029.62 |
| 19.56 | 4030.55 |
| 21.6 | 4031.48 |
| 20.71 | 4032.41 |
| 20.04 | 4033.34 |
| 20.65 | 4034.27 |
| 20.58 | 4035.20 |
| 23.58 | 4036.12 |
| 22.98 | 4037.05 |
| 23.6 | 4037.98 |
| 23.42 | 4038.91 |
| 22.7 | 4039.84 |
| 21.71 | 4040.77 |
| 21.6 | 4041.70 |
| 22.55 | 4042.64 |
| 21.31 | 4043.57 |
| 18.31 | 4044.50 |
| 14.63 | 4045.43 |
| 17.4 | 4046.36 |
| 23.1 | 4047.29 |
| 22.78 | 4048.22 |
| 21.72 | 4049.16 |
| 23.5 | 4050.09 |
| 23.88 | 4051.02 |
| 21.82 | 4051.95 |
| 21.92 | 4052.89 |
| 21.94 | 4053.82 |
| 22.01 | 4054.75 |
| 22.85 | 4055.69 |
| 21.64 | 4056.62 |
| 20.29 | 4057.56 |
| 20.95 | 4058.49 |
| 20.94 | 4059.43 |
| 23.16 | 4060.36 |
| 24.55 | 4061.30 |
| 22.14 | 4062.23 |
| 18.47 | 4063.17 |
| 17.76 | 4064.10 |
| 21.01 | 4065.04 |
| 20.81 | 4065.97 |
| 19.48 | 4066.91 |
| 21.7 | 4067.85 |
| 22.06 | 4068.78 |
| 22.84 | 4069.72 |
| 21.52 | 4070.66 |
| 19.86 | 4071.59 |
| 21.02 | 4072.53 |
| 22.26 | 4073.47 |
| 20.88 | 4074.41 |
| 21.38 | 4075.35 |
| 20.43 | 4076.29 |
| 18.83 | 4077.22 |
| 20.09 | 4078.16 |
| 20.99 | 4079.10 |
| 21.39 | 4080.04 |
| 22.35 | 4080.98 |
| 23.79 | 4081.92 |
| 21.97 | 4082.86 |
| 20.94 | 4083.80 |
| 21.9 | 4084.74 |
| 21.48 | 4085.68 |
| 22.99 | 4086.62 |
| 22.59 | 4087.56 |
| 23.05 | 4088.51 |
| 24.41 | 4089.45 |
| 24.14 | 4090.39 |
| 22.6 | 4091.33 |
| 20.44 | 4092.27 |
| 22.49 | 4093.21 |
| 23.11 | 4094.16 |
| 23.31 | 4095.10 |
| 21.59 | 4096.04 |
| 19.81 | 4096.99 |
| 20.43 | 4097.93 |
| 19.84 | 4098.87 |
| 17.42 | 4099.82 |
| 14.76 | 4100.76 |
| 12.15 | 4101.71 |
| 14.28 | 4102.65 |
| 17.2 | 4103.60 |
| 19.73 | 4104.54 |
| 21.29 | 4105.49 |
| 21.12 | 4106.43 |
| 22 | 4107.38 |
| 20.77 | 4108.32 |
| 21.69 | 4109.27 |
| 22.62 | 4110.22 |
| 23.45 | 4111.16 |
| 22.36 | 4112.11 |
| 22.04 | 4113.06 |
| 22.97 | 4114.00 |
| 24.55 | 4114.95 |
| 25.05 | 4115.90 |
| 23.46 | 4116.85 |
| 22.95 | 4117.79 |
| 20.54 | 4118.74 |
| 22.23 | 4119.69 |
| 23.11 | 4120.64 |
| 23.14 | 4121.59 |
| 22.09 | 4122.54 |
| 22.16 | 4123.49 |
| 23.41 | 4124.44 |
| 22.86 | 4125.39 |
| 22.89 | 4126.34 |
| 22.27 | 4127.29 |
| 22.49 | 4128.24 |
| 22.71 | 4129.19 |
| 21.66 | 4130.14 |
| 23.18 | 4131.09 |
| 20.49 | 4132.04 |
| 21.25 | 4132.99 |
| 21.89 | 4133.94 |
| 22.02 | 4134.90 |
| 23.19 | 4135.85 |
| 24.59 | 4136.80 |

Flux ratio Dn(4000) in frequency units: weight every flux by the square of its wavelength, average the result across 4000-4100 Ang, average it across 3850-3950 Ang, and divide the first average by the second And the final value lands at 1.4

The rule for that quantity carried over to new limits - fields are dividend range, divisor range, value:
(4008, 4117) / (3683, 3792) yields 1.65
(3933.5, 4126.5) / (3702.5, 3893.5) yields 1.37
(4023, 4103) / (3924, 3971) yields 1.72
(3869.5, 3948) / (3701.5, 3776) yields 1.18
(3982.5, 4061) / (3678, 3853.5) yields 1.56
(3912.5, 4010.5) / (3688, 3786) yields 1.20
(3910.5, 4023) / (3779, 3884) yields 1.06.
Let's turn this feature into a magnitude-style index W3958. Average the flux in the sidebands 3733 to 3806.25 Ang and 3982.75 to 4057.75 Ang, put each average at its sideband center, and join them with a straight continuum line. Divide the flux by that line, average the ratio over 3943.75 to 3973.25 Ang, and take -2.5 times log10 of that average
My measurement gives 0.35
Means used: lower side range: 15.9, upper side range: 21.5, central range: 14.5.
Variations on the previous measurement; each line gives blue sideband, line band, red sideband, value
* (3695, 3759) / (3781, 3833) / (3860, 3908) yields -0.05 mag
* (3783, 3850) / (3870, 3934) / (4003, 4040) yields 0.13 mag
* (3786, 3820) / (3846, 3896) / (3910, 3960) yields -0.09 mag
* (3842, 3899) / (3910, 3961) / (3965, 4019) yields 0.18 mag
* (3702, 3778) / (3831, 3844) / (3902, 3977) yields 0.22 mag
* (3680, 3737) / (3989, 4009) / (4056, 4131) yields -0.07 mag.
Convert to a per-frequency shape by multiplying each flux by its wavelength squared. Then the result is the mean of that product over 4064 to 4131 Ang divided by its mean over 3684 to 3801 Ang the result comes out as 1.68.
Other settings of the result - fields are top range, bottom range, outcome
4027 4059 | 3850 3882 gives 1.25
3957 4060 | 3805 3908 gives 1.24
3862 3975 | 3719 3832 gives 1.06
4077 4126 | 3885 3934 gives 1.47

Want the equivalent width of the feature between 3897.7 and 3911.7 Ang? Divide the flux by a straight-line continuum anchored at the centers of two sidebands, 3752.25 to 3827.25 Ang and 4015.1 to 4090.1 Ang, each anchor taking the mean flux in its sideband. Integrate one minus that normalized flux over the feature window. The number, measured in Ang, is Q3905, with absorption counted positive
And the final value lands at 0.6 Ang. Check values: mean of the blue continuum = 17.1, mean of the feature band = 18.3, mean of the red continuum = 21.6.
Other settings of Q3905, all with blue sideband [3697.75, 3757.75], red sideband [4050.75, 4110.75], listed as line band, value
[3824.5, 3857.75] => 2.6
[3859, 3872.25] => -1.6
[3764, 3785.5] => -2.7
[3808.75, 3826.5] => -1.7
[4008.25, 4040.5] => -3.3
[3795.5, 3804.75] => 0.2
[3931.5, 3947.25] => 6.3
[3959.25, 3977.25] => 7.1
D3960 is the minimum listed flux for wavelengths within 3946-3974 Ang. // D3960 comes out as 2.928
